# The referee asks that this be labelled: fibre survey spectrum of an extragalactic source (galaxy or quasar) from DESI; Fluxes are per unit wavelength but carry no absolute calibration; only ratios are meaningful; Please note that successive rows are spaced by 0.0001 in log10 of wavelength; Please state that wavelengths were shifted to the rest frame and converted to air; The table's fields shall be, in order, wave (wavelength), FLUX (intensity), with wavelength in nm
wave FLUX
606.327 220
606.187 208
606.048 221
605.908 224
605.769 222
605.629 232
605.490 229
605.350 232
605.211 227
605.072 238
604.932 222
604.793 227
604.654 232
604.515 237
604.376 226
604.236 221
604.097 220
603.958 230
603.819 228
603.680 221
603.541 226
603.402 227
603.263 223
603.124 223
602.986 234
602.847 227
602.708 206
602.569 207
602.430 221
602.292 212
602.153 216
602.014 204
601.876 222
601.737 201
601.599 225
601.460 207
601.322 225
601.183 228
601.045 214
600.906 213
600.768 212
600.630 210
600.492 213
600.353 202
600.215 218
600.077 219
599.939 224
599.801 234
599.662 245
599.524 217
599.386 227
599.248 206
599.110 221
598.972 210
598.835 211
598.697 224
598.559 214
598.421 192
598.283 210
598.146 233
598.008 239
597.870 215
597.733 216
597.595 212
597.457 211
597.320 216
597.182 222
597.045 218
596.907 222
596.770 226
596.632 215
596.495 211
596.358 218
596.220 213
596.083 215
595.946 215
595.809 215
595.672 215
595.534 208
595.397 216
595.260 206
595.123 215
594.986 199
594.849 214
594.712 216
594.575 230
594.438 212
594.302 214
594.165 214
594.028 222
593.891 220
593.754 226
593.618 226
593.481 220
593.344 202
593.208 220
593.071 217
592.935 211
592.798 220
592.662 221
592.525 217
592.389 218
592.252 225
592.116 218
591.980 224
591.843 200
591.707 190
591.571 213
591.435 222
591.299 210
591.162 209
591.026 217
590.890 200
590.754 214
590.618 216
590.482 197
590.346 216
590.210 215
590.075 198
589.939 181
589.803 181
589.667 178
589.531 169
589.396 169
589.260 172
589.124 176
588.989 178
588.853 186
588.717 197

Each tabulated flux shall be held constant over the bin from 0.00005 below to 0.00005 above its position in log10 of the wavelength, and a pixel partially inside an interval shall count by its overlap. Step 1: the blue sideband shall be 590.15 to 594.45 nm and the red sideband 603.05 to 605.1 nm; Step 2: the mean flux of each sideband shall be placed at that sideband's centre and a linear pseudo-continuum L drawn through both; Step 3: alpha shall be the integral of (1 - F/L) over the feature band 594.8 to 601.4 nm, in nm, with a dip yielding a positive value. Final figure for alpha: 0.12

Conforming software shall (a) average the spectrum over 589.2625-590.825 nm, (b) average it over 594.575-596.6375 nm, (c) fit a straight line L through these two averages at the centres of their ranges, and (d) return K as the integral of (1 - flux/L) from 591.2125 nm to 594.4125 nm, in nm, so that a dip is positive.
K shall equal -0.20 nm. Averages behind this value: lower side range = 193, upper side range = 213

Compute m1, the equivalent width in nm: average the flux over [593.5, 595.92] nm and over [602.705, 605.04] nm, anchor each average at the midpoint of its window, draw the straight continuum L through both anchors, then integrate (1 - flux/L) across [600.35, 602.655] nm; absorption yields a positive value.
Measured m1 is 0.10 nm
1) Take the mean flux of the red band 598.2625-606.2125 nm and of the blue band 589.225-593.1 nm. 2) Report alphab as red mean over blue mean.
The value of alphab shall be 1.1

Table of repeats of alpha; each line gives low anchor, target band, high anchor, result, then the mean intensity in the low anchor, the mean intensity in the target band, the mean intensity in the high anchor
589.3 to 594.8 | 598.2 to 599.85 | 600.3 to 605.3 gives -0.007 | 210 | 218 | 220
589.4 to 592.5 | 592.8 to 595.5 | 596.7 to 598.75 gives -0.064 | 205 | 216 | 218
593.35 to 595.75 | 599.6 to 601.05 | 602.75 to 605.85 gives 0.025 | 216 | 219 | 227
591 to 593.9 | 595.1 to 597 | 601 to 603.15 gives 0.009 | 216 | 215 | 217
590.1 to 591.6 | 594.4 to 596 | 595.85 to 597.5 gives 0.016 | 211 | 213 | 217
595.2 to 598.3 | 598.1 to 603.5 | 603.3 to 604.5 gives 0.106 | 217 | 217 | 225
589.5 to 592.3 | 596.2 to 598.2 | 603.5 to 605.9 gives -0.037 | 205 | 219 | 228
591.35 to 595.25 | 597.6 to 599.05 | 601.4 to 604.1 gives 0.009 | 216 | 216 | 219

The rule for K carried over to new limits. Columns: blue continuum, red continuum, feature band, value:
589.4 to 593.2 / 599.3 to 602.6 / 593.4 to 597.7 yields -0.09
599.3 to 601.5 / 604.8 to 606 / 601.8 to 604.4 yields 0.04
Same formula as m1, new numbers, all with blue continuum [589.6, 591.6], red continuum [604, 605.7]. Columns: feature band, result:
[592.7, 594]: -0.06 nm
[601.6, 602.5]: 0.04 nm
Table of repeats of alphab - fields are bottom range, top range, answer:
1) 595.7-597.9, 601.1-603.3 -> 1.01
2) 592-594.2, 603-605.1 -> 1.04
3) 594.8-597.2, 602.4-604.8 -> 1.05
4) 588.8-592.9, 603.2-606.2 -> 1.12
